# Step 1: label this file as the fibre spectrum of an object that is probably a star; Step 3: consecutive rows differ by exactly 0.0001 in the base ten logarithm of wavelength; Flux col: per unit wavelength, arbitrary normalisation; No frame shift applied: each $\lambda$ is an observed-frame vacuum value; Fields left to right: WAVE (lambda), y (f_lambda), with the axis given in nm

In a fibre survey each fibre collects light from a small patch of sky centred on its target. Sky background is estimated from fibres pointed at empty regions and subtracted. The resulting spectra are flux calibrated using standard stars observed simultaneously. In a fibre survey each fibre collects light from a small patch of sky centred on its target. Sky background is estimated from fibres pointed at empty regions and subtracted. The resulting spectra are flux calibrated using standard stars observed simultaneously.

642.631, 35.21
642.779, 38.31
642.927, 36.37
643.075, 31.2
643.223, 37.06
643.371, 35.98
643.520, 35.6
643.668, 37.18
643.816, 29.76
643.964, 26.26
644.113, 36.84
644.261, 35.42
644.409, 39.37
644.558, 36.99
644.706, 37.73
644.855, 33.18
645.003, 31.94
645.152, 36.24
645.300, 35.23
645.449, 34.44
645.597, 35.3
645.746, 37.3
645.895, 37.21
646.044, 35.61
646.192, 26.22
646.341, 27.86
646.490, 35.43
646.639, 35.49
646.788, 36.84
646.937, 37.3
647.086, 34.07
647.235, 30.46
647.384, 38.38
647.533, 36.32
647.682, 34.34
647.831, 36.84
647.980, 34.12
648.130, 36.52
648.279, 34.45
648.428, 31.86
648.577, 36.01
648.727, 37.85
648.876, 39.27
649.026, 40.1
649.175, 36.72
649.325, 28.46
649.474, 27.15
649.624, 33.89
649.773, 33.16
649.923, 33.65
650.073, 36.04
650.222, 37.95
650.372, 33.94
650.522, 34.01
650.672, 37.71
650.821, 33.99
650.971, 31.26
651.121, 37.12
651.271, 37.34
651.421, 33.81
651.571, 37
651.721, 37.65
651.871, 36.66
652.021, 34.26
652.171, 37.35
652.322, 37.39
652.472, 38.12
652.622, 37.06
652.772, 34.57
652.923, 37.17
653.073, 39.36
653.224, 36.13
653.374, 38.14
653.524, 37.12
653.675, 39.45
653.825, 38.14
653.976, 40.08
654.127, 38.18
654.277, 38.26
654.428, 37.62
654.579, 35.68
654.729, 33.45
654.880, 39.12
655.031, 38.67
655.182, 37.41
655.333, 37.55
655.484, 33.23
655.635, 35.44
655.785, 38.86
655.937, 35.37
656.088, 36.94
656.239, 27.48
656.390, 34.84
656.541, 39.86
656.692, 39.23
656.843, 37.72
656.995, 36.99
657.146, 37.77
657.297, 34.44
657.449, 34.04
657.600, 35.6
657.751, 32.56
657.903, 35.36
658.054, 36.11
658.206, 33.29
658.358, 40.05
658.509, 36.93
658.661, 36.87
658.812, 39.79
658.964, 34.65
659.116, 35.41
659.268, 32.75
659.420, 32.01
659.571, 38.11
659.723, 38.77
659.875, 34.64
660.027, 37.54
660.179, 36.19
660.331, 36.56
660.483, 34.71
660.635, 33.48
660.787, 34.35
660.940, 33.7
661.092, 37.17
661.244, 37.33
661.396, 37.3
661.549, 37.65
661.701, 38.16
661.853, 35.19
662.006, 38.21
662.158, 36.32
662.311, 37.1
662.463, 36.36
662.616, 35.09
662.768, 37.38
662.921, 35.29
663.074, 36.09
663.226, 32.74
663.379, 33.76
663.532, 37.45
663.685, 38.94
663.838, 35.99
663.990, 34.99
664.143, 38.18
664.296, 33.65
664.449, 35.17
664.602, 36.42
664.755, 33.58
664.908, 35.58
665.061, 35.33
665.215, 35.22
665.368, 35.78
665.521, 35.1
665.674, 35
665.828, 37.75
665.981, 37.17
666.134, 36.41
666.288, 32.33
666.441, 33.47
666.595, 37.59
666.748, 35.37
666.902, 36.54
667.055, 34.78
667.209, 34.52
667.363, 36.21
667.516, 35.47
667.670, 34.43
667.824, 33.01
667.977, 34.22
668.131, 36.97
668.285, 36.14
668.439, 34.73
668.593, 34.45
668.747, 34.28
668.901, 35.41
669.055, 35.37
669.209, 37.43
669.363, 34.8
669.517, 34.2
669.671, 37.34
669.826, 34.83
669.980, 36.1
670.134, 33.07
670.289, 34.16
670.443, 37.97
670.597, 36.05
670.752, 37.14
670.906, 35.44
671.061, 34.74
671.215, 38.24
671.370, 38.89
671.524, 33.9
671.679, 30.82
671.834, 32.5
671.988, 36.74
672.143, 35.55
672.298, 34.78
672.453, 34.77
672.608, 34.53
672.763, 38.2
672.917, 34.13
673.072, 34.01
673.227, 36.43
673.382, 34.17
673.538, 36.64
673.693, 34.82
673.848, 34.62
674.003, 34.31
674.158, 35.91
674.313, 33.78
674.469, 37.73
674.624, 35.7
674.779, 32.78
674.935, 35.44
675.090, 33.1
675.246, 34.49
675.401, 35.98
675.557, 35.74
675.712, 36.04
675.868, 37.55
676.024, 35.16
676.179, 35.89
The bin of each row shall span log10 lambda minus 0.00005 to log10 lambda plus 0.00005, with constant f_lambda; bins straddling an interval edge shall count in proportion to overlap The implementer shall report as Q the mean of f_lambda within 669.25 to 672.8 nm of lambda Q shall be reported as 35.4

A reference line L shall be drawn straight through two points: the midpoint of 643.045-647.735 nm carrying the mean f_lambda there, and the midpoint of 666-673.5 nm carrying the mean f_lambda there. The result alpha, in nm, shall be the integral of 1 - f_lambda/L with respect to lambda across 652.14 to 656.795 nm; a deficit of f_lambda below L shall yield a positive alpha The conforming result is -0.28 nm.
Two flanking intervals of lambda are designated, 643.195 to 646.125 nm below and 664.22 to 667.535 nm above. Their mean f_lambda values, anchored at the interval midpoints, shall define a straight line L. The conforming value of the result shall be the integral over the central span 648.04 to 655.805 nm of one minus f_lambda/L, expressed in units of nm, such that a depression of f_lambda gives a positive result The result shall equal -0.20 nm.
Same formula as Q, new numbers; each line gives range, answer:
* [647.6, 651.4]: 34.9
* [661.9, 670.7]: 35.6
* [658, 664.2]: 36.2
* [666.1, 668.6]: 35.1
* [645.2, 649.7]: 34.7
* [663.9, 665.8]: 35.4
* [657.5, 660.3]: 35.9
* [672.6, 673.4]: 35.4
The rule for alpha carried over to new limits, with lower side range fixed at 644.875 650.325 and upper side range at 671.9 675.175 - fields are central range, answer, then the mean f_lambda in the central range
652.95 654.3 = -0.13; 38.3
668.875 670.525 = -0.02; 35.5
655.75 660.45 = -0.15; 36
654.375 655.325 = -0.06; 37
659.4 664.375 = -0.17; 36.1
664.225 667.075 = -0.03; 35.4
